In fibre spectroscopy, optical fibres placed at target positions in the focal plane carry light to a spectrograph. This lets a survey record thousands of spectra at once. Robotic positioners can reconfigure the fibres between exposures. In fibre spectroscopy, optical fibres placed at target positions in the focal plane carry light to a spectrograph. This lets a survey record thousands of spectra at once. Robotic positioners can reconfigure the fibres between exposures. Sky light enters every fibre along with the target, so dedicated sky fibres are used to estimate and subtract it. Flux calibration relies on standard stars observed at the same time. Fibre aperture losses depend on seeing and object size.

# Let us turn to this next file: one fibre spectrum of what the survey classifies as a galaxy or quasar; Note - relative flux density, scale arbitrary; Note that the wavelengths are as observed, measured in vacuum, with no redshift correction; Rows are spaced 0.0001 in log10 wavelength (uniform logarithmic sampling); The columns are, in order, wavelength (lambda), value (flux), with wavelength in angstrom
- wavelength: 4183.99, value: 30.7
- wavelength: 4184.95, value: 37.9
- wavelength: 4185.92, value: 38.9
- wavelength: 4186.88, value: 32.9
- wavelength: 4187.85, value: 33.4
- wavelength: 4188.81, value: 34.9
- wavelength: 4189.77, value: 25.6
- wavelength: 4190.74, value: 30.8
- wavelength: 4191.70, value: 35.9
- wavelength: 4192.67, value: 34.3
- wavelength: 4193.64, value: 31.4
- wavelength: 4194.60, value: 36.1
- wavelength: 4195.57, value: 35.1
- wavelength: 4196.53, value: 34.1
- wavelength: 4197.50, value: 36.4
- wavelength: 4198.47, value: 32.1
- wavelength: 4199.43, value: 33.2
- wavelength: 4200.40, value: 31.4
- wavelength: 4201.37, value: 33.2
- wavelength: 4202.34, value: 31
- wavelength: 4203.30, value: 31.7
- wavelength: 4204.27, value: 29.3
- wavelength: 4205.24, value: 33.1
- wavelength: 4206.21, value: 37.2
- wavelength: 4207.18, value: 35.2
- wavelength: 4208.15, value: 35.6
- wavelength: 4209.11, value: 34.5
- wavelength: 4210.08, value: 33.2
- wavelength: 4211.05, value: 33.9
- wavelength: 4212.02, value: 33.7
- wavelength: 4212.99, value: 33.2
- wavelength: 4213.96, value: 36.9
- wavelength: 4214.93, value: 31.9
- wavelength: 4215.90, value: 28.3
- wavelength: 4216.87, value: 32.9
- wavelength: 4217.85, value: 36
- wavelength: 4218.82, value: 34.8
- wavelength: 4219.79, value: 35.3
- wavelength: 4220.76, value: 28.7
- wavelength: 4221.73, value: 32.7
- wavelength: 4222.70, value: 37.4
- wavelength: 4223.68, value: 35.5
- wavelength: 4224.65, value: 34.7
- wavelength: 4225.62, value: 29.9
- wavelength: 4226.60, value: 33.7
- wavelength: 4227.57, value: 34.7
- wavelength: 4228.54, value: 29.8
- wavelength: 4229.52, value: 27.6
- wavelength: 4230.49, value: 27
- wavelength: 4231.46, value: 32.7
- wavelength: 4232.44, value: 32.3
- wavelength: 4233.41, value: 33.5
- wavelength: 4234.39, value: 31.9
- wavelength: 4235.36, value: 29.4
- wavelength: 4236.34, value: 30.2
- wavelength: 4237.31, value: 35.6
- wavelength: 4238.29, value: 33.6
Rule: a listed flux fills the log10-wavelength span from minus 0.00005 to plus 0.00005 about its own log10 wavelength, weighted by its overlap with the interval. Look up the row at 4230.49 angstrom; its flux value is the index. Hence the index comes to 27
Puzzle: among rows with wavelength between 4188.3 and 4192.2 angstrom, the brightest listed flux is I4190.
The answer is 35.9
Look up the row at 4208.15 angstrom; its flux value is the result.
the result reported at 35.6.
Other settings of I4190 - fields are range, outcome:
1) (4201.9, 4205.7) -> 33.1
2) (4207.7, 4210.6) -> 35.6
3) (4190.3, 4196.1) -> 36.1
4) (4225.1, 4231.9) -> 34.7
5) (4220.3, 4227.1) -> 37.4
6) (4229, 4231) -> 27.6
